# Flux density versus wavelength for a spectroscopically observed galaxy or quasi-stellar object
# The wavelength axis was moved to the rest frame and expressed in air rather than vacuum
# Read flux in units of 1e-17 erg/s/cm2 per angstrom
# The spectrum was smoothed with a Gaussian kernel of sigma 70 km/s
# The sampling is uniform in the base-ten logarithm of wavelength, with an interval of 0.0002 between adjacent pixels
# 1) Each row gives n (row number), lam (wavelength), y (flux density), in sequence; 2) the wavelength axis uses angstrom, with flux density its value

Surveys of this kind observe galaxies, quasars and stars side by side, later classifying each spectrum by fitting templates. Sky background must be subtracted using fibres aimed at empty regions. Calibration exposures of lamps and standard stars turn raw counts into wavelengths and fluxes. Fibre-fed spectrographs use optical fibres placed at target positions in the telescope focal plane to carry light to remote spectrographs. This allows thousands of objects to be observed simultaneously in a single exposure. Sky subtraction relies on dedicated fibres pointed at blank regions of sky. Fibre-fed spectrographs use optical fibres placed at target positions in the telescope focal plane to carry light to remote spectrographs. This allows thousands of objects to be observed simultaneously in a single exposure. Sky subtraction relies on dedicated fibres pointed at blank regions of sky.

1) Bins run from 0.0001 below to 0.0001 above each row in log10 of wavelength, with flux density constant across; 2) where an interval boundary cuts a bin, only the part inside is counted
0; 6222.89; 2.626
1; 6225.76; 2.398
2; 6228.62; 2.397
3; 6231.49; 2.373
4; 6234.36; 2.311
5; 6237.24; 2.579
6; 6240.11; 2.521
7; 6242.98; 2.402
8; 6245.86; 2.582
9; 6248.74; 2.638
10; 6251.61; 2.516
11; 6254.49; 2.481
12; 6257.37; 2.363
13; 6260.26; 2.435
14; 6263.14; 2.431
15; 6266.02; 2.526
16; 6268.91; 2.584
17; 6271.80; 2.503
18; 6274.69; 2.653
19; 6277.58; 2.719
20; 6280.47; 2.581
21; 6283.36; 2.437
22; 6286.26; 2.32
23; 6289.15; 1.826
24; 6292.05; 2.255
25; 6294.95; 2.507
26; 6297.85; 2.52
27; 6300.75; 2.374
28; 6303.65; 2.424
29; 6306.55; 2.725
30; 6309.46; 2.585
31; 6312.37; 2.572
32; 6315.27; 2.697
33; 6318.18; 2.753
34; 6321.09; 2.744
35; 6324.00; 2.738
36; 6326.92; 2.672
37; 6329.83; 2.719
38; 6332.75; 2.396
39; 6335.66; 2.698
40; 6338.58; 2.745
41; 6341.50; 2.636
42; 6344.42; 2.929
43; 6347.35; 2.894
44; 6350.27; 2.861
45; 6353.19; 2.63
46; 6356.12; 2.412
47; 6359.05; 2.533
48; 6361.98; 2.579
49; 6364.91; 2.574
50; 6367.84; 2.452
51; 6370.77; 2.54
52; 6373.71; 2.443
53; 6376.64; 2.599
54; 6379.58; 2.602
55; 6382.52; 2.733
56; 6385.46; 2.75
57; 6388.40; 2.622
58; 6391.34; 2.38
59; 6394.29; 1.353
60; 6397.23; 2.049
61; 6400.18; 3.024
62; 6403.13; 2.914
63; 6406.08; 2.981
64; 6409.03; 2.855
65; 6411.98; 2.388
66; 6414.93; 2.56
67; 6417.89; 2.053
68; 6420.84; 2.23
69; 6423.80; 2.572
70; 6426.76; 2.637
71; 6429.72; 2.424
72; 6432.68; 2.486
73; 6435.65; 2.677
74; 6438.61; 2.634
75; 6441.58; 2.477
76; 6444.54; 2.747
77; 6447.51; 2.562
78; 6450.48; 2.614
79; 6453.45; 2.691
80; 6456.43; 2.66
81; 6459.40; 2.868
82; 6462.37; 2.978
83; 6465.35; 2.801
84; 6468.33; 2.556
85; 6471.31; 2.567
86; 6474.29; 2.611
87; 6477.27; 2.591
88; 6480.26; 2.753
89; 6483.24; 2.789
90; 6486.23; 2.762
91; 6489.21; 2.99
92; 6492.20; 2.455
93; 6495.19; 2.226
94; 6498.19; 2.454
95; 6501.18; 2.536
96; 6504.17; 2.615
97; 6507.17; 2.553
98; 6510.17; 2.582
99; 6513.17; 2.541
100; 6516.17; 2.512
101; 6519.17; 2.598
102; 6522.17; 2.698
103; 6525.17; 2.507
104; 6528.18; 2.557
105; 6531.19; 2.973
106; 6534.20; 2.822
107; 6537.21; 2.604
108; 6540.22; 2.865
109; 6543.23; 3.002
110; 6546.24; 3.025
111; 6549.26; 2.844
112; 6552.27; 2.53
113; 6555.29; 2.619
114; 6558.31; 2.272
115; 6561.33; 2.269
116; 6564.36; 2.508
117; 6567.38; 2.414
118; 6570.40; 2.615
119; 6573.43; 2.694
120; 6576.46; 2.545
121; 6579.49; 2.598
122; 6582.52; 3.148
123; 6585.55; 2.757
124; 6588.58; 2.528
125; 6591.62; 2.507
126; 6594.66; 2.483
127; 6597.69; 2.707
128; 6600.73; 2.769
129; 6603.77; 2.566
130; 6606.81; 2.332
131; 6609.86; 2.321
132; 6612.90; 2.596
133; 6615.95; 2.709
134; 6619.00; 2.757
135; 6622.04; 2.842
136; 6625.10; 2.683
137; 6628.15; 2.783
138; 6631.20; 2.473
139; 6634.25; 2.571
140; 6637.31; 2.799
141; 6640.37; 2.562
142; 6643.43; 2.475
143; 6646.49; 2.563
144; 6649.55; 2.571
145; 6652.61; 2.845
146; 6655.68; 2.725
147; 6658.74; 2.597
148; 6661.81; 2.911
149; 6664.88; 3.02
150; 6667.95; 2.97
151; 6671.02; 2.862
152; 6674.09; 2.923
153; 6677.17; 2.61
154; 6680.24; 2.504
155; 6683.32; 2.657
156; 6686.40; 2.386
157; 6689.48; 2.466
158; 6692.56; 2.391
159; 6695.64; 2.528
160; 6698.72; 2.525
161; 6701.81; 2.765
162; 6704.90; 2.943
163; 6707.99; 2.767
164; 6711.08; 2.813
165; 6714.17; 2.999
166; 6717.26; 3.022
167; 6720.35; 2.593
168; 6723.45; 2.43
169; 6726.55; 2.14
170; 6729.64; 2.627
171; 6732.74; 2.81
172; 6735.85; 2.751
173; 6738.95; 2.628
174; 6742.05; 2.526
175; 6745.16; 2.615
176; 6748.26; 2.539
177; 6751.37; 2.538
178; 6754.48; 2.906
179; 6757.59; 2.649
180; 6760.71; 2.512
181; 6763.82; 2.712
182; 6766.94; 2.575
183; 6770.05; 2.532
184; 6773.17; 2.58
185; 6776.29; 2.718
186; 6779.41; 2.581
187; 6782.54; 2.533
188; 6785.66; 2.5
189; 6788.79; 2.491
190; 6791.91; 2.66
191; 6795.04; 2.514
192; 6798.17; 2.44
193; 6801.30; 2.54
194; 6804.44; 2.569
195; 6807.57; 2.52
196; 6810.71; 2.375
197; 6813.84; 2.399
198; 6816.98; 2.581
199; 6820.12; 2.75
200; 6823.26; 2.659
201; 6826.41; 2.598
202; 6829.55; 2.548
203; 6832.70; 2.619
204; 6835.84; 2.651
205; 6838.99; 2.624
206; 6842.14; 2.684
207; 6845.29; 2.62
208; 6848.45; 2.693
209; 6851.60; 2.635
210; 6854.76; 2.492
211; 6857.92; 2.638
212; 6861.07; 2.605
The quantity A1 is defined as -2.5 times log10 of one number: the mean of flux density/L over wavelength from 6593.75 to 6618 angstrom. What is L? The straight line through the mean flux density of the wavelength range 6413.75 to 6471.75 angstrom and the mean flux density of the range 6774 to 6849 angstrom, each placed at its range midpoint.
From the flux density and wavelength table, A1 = 0.01 mag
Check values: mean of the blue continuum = 2.59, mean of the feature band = 2.57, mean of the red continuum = 2.58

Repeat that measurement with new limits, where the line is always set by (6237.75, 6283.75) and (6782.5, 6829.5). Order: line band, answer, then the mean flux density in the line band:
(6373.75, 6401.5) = 0.03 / 2.45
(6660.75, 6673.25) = -0.16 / 2.94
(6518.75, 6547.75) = -0.10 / 2.77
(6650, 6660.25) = -0.07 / 2.71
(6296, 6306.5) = 0.02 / 2.48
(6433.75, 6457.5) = -0.04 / 2.63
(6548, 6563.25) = 0.01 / 2.5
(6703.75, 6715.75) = -0.14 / 2.88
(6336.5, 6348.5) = -0.11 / 2.79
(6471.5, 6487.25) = -0.06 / 2.69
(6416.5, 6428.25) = 0.07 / 2.38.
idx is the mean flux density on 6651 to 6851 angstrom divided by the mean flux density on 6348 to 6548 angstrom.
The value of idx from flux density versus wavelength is 1.01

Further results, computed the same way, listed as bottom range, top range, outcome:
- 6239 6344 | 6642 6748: 1.05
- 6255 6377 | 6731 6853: 1.01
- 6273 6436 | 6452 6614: 1.03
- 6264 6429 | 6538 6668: 1.04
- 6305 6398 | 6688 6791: 1.02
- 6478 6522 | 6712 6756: 1.02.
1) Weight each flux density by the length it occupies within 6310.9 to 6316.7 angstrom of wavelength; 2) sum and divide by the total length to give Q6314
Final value 2.64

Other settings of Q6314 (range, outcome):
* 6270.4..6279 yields 2.63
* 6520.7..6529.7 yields 2.59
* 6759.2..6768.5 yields 2.6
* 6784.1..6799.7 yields 2.52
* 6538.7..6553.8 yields 2.85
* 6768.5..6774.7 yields 2.56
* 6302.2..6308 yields 2.58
